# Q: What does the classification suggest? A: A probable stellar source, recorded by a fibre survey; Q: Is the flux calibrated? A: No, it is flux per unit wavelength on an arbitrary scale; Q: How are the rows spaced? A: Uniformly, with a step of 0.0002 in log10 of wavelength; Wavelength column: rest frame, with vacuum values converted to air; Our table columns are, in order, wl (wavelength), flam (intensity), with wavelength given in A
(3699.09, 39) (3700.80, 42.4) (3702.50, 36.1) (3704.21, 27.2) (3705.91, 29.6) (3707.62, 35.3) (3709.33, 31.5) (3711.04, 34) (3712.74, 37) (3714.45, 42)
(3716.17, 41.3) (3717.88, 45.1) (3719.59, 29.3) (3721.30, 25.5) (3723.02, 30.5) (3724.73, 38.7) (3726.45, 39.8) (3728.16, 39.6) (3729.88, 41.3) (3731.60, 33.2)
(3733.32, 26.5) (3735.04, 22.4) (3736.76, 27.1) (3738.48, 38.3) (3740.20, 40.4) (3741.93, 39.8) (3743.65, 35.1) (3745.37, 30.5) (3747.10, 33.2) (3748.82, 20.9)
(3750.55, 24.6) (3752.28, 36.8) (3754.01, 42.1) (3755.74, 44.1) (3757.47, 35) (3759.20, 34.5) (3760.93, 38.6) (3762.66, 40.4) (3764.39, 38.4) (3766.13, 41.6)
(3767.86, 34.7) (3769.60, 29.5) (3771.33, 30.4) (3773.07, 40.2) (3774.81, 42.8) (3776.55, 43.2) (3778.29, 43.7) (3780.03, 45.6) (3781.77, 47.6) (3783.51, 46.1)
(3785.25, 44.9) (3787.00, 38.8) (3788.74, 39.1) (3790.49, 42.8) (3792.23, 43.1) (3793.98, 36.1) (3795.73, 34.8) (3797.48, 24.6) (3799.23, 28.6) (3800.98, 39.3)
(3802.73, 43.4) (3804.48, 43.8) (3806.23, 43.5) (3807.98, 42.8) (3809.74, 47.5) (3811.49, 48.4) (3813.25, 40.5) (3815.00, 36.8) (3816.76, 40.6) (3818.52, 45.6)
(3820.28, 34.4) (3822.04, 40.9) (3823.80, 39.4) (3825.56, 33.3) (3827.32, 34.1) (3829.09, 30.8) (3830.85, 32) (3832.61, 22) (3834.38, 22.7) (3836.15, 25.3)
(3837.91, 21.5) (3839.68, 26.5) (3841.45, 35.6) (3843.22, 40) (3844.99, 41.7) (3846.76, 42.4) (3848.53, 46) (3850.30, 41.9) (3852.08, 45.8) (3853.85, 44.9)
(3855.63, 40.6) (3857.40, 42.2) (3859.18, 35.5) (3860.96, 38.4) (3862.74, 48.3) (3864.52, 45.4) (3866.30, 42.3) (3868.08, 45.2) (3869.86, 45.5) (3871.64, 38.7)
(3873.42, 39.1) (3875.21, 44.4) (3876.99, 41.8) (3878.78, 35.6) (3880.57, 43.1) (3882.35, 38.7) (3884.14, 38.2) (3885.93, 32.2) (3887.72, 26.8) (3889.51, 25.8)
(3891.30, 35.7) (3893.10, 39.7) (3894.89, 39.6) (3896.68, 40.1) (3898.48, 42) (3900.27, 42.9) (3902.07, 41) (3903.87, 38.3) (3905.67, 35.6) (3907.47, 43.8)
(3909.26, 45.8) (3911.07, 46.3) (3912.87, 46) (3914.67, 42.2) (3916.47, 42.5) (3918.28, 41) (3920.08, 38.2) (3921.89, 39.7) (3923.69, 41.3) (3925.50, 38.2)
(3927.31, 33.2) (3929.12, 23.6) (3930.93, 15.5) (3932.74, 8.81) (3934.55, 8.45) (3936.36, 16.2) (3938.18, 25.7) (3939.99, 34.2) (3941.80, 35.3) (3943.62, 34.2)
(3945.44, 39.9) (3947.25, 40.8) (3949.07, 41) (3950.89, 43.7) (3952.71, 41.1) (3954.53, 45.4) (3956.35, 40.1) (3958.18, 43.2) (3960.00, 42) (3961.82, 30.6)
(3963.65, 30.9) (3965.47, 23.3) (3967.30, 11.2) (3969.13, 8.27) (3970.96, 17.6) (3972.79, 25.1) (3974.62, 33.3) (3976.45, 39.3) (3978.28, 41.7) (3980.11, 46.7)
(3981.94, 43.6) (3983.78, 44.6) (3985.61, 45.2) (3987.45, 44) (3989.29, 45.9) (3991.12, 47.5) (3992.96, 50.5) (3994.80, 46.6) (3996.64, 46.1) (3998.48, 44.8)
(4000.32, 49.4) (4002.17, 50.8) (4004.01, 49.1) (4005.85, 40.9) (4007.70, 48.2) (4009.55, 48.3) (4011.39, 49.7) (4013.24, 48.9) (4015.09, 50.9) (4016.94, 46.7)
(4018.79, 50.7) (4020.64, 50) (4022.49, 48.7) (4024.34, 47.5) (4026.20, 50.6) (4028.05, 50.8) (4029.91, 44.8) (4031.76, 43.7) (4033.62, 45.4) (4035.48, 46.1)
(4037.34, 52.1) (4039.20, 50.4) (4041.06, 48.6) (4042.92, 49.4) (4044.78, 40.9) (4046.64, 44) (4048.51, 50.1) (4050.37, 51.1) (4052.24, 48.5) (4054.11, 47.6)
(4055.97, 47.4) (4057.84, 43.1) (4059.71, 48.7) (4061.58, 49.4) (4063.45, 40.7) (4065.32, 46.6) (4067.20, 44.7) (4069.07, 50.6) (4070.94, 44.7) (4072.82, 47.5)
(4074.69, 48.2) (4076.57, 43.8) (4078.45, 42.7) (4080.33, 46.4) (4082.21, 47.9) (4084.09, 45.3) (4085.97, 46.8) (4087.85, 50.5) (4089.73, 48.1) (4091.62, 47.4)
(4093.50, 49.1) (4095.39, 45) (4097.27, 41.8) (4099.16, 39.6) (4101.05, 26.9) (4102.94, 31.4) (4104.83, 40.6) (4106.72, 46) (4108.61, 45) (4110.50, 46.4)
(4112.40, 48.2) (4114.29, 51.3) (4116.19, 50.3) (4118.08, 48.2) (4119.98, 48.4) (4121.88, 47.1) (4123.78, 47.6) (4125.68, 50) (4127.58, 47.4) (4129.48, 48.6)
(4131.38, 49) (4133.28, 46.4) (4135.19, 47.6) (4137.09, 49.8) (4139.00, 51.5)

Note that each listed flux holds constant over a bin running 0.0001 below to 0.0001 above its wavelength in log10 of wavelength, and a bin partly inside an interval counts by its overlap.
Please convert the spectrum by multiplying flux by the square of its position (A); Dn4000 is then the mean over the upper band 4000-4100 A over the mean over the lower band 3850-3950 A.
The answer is 1.4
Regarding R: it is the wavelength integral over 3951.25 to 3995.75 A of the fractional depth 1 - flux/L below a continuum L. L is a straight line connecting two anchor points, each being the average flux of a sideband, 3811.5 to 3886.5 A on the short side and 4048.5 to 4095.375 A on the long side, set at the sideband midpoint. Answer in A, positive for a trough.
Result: 6.3 A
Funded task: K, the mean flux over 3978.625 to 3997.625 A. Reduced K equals 45.9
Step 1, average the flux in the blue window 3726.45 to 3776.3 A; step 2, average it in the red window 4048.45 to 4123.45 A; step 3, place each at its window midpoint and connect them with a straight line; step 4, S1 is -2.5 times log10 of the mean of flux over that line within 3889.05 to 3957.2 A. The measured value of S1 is 0.13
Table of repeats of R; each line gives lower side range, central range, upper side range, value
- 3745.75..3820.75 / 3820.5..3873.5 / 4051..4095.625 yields 4.1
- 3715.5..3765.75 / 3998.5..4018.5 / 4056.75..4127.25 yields -2.4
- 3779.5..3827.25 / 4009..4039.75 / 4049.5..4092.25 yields -1.9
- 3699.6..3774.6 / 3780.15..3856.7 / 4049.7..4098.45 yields -0.8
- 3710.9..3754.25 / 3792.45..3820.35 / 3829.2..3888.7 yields -2.5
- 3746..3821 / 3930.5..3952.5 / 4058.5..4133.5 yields 6.8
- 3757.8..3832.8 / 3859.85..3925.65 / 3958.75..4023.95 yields -0.3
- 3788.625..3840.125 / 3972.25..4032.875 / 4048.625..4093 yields -2.7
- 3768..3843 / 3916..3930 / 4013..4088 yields 1.7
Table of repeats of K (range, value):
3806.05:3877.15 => 38.8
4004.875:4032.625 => 48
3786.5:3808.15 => 38.4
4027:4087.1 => 46.8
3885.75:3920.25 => 39.5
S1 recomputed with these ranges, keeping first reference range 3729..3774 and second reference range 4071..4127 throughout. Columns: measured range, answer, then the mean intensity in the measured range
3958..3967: 0.28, 31.7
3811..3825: -0.11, 40.4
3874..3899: 0.04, 37.3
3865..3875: -0.11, 42.5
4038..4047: -0.08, 47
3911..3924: -0.06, 41.9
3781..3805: -0.10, 39.4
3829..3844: 0.30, 28.3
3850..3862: -0.10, 41.4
